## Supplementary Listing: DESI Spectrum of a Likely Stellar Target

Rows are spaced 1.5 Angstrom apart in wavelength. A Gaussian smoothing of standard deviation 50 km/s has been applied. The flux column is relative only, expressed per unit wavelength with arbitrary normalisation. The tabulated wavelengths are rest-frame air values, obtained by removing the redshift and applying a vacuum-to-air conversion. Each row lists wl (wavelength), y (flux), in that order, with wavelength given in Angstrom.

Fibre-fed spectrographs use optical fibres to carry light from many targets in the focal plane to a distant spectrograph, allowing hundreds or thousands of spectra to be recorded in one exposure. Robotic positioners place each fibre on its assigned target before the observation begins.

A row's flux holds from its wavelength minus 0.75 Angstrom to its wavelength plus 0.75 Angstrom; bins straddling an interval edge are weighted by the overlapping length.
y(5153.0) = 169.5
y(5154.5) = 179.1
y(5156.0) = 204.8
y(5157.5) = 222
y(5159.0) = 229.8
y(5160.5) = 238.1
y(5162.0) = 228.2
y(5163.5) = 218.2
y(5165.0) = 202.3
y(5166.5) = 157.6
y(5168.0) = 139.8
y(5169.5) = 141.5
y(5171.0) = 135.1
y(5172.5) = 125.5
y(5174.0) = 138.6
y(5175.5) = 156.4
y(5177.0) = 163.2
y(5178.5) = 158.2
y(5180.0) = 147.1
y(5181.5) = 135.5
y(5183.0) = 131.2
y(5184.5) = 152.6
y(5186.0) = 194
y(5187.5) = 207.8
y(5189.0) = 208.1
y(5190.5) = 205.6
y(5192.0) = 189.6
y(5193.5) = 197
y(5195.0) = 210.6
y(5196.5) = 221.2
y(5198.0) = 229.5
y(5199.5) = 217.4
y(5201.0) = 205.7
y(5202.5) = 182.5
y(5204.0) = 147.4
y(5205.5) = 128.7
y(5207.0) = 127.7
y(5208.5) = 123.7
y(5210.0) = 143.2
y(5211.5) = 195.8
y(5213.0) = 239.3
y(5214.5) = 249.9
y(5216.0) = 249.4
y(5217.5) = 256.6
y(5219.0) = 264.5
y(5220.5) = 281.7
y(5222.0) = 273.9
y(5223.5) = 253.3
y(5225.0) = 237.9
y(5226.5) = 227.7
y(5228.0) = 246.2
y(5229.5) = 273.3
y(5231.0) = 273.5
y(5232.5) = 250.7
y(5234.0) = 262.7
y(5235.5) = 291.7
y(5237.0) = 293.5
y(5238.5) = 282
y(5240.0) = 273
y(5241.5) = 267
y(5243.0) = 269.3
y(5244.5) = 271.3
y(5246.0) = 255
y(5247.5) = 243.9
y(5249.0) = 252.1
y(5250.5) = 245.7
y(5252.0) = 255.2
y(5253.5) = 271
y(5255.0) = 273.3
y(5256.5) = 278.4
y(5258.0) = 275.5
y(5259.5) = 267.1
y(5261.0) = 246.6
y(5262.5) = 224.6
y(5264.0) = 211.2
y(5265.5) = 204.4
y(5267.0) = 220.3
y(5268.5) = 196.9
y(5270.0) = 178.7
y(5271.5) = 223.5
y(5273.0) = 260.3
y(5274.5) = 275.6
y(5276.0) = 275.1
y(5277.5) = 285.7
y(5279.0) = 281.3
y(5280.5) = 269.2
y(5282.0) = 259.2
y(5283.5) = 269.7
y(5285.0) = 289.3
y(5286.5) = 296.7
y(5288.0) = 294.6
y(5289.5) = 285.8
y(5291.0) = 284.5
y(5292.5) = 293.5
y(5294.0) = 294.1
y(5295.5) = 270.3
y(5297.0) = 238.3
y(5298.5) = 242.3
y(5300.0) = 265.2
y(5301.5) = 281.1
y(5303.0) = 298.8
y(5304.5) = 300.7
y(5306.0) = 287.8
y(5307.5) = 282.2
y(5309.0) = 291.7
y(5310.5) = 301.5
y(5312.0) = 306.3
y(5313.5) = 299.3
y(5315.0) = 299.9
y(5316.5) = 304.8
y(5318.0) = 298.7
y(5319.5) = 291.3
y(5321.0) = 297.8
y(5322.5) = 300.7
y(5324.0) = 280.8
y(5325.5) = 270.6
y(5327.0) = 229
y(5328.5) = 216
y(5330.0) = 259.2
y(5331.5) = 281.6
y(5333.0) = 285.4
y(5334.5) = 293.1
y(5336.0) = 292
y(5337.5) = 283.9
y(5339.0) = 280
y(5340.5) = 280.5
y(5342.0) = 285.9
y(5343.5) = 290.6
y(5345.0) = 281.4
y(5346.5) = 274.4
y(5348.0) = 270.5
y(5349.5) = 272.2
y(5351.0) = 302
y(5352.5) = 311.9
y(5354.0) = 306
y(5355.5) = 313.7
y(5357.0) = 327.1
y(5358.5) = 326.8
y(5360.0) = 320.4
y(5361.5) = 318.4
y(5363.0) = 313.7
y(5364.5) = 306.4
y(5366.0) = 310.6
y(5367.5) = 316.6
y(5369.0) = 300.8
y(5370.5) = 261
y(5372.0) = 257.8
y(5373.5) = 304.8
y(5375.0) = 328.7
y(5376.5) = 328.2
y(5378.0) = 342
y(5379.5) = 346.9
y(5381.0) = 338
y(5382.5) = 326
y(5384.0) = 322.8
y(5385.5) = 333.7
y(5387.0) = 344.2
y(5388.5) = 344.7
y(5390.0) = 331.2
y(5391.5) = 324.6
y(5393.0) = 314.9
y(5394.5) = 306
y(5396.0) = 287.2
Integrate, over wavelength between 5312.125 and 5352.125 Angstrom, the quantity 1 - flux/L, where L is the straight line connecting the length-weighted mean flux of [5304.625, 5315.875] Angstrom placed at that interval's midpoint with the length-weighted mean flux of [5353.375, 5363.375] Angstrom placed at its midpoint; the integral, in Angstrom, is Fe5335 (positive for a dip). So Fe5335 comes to 3.1 Angstrom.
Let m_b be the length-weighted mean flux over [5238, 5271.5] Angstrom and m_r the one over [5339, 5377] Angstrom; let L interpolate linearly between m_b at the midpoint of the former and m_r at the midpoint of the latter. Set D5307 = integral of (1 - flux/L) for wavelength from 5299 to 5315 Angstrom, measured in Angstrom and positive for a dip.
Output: -1.0 Angstrom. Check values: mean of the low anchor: 247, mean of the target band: 291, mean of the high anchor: 300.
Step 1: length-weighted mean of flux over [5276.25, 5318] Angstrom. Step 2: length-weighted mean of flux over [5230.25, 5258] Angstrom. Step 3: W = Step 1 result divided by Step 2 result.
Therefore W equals 1.06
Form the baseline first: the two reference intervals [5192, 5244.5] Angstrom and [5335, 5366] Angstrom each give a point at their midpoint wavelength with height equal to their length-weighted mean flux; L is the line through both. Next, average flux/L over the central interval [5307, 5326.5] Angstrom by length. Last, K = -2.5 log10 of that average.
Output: -0.048 mag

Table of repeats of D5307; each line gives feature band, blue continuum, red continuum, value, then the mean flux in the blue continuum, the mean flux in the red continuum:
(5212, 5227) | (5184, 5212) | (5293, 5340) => -3.83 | 184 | 281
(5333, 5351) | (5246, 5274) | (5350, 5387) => 0.85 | 241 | 315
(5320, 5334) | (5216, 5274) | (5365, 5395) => 1.12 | 254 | 319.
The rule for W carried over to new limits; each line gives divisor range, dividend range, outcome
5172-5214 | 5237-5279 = 1.44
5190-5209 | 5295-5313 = 1.53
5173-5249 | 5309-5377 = 1.35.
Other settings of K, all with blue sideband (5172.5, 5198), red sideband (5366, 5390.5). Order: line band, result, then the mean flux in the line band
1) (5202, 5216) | 0.11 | 175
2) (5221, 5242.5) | -0.25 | 265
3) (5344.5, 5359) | 0.01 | 298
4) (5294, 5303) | -0.02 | 266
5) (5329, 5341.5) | 0.03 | 281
